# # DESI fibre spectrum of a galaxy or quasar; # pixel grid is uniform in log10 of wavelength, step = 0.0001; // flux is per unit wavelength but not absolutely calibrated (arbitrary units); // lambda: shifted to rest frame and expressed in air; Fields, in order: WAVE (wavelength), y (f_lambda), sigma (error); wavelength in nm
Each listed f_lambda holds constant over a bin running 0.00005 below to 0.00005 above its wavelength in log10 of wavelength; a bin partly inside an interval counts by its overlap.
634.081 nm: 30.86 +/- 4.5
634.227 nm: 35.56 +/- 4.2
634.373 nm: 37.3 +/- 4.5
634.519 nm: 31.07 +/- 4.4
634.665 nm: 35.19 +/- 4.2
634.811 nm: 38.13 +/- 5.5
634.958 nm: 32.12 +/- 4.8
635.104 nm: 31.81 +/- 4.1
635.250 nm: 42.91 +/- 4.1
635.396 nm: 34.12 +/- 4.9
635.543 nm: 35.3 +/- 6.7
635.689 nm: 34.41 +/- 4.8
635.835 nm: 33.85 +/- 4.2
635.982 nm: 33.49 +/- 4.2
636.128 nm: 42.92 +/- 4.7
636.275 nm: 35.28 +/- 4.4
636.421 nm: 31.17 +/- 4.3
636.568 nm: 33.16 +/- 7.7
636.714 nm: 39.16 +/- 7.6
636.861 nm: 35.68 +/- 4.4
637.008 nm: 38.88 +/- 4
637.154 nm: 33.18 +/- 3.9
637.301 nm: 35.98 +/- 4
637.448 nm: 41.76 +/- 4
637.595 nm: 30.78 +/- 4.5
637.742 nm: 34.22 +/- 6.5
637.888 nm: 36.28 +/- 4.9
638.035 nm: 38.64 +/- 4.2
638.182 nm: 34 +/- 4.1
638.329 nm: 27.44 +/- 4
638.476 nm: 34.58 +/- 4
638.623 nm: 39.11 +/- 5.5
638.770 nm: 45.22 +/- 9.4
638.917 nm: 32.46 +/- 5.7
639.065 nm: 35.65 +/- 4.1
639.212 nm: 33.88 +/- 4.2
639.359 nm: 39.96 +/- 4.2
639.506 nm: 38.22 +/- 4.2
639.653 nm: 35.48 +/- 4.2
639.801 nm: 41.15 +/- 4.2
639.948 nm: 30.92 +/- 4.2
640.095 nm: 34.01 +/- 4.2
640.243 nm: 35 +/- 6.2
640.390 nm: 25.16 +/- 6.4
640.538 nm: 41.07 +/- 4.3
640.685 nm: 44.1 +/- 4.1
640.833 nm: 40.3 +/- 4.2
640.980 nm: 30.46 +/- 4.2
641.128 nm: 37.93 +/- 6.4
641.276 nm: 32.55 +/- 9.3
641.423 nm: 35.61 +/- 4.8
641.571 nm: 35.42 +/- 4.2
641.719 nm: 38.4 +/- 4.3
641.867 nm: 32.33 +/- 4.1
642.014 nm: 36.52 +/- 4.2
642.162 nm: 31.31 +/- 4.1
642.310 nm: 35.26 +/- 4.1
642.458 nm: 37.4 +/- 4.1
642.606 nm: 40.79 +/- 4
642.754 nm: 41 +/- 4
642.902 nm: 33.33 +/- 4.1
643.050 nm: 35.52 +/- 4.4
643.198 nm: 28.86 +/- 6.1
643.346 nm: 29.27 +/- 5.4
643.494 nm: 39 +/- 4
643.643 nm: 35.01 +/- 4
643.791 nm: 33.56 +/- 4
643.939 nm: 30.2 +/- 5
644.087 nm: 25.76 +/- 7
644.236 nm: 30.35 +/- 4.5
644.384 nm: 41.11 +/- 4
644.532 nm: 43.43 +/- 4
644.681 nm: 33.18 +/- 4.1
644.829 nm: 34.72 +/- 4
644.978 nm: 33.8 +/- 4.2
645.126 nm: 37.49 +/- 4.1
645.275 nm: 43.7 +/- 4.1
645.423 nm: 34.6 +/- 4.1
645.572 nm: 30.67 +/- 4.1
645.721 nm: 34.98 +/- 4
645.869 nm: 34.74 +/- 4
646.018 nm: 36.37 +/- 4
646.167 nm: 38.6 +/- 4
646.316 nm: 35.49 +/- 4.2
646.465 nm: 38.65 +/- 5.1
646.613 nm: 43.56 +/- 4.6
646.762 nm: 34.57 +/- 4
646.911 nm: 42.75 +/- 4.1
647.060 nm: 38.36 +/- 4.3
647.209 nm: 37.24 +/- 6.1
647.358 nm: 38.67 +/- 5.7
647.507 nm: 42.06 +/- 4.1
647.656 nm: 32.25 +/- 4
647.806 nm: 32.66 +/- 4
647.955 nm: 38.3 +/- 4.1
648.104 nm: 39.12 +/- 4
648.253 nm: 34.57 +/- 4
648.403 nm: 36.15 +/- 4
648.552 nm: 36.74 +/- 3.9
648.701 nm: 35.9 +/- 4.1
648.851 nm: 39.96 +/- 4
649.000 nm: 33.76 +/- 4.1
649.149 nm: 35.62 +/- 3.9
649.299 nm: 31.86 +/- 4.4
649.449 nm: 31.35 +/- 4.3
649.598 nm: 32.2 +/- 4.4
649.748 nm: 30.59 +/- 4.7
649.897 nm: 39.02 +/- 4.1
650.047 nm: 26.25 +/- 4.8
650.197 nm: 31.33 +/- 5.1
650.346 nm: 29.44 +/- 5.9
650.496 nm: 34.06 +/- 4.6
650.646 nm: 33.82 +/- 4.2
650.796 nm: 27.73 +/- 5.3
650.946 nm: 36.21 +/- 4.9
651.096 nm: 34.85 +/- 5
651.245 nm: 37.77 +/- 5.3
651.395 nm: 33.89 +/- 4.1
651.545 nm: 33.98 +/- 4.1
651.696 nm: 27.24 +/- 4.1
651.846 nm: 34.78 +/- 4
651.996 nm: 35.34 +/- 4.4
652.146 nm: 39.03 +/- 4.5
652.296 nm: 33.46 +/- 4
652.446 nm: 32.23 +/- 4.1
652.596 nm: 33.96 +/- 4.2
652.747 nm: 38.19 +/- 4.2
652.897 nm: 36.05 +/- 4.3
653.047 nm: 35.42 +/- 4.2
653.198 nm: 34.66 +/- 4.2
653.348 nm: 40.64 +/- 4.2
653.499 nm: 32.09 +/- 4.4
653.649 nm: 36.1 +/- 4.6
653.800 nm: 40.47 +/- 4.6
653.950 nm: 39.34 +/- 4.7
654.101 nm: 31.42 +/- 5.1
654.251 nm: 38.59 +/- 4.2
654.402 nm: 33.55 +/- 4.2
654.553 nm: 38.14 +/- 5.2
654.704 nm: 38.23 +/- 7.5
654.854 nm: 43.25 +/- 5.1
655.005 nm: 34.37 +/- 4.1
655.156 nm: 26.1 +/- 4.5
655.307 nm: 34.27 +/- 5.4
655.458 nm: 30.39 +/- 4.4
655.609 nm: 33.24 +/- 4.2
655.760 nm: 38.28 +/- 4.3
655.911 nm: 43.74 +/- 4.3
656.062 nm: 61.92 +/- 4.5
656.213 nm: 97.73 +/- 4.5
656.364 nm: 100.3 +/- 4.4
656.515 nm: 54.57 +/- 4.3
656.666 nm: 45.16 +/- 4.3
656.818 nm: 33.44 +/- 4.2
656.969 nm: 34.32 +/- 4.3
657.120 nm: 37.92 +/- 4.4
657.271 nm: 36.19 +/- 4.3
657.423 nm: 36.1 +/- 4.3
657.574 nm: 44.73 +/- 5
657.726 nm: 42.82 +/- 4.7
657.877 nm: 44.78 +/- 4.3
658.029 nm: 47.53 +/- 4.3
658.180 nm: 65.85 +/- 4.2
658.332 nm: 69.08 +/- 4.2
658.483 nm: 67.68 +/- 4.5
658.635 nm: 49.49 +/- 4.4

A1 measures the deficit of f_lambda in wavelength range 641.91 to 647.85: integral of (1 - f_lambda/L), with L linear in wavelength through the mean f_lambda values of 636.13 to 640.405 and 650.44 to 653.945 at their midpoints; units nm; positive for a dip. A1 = -0.100 nm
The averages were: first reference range 35.7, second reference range 35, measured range 35.9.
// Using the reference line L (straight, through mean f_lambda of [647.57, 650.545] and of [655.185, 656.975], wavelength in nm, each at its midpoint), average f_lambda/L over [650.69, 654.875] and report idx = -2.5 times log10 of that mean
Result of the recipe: 0.20 mag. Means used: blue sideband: 34.1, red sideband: 50.6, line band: 35.5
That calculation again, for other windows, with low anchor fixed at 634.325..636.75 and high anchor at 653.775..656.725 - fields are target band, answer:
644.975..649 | 0.11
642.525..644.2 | 0.16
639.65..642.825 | 0.06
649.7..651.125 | 0.31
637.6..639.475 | 0.03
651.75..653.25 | 0.24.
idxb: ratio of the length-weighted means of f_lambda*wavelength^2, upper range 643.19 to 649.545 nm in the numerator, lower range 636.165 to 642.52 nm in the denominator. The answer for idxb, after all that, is 1.0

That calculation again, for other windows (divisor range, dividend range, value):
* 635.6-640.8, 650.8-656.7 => 1.17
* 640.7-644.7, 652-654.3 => 1.06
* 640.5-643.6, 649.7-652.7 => 0.95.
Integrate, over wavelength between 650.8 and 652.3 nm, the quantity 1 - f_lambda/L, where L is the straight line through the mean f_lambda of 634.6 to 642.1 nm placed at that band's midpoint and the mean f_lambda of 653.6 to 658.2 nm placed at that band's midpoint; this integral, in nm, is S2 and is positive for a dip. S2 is 0.27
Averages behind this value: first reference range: 35.8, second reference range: 43.8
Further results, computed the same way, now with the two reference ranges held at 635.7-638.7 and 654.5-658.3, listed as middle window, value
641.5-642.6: 0.07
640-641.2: 0.05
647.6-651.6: 0.78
